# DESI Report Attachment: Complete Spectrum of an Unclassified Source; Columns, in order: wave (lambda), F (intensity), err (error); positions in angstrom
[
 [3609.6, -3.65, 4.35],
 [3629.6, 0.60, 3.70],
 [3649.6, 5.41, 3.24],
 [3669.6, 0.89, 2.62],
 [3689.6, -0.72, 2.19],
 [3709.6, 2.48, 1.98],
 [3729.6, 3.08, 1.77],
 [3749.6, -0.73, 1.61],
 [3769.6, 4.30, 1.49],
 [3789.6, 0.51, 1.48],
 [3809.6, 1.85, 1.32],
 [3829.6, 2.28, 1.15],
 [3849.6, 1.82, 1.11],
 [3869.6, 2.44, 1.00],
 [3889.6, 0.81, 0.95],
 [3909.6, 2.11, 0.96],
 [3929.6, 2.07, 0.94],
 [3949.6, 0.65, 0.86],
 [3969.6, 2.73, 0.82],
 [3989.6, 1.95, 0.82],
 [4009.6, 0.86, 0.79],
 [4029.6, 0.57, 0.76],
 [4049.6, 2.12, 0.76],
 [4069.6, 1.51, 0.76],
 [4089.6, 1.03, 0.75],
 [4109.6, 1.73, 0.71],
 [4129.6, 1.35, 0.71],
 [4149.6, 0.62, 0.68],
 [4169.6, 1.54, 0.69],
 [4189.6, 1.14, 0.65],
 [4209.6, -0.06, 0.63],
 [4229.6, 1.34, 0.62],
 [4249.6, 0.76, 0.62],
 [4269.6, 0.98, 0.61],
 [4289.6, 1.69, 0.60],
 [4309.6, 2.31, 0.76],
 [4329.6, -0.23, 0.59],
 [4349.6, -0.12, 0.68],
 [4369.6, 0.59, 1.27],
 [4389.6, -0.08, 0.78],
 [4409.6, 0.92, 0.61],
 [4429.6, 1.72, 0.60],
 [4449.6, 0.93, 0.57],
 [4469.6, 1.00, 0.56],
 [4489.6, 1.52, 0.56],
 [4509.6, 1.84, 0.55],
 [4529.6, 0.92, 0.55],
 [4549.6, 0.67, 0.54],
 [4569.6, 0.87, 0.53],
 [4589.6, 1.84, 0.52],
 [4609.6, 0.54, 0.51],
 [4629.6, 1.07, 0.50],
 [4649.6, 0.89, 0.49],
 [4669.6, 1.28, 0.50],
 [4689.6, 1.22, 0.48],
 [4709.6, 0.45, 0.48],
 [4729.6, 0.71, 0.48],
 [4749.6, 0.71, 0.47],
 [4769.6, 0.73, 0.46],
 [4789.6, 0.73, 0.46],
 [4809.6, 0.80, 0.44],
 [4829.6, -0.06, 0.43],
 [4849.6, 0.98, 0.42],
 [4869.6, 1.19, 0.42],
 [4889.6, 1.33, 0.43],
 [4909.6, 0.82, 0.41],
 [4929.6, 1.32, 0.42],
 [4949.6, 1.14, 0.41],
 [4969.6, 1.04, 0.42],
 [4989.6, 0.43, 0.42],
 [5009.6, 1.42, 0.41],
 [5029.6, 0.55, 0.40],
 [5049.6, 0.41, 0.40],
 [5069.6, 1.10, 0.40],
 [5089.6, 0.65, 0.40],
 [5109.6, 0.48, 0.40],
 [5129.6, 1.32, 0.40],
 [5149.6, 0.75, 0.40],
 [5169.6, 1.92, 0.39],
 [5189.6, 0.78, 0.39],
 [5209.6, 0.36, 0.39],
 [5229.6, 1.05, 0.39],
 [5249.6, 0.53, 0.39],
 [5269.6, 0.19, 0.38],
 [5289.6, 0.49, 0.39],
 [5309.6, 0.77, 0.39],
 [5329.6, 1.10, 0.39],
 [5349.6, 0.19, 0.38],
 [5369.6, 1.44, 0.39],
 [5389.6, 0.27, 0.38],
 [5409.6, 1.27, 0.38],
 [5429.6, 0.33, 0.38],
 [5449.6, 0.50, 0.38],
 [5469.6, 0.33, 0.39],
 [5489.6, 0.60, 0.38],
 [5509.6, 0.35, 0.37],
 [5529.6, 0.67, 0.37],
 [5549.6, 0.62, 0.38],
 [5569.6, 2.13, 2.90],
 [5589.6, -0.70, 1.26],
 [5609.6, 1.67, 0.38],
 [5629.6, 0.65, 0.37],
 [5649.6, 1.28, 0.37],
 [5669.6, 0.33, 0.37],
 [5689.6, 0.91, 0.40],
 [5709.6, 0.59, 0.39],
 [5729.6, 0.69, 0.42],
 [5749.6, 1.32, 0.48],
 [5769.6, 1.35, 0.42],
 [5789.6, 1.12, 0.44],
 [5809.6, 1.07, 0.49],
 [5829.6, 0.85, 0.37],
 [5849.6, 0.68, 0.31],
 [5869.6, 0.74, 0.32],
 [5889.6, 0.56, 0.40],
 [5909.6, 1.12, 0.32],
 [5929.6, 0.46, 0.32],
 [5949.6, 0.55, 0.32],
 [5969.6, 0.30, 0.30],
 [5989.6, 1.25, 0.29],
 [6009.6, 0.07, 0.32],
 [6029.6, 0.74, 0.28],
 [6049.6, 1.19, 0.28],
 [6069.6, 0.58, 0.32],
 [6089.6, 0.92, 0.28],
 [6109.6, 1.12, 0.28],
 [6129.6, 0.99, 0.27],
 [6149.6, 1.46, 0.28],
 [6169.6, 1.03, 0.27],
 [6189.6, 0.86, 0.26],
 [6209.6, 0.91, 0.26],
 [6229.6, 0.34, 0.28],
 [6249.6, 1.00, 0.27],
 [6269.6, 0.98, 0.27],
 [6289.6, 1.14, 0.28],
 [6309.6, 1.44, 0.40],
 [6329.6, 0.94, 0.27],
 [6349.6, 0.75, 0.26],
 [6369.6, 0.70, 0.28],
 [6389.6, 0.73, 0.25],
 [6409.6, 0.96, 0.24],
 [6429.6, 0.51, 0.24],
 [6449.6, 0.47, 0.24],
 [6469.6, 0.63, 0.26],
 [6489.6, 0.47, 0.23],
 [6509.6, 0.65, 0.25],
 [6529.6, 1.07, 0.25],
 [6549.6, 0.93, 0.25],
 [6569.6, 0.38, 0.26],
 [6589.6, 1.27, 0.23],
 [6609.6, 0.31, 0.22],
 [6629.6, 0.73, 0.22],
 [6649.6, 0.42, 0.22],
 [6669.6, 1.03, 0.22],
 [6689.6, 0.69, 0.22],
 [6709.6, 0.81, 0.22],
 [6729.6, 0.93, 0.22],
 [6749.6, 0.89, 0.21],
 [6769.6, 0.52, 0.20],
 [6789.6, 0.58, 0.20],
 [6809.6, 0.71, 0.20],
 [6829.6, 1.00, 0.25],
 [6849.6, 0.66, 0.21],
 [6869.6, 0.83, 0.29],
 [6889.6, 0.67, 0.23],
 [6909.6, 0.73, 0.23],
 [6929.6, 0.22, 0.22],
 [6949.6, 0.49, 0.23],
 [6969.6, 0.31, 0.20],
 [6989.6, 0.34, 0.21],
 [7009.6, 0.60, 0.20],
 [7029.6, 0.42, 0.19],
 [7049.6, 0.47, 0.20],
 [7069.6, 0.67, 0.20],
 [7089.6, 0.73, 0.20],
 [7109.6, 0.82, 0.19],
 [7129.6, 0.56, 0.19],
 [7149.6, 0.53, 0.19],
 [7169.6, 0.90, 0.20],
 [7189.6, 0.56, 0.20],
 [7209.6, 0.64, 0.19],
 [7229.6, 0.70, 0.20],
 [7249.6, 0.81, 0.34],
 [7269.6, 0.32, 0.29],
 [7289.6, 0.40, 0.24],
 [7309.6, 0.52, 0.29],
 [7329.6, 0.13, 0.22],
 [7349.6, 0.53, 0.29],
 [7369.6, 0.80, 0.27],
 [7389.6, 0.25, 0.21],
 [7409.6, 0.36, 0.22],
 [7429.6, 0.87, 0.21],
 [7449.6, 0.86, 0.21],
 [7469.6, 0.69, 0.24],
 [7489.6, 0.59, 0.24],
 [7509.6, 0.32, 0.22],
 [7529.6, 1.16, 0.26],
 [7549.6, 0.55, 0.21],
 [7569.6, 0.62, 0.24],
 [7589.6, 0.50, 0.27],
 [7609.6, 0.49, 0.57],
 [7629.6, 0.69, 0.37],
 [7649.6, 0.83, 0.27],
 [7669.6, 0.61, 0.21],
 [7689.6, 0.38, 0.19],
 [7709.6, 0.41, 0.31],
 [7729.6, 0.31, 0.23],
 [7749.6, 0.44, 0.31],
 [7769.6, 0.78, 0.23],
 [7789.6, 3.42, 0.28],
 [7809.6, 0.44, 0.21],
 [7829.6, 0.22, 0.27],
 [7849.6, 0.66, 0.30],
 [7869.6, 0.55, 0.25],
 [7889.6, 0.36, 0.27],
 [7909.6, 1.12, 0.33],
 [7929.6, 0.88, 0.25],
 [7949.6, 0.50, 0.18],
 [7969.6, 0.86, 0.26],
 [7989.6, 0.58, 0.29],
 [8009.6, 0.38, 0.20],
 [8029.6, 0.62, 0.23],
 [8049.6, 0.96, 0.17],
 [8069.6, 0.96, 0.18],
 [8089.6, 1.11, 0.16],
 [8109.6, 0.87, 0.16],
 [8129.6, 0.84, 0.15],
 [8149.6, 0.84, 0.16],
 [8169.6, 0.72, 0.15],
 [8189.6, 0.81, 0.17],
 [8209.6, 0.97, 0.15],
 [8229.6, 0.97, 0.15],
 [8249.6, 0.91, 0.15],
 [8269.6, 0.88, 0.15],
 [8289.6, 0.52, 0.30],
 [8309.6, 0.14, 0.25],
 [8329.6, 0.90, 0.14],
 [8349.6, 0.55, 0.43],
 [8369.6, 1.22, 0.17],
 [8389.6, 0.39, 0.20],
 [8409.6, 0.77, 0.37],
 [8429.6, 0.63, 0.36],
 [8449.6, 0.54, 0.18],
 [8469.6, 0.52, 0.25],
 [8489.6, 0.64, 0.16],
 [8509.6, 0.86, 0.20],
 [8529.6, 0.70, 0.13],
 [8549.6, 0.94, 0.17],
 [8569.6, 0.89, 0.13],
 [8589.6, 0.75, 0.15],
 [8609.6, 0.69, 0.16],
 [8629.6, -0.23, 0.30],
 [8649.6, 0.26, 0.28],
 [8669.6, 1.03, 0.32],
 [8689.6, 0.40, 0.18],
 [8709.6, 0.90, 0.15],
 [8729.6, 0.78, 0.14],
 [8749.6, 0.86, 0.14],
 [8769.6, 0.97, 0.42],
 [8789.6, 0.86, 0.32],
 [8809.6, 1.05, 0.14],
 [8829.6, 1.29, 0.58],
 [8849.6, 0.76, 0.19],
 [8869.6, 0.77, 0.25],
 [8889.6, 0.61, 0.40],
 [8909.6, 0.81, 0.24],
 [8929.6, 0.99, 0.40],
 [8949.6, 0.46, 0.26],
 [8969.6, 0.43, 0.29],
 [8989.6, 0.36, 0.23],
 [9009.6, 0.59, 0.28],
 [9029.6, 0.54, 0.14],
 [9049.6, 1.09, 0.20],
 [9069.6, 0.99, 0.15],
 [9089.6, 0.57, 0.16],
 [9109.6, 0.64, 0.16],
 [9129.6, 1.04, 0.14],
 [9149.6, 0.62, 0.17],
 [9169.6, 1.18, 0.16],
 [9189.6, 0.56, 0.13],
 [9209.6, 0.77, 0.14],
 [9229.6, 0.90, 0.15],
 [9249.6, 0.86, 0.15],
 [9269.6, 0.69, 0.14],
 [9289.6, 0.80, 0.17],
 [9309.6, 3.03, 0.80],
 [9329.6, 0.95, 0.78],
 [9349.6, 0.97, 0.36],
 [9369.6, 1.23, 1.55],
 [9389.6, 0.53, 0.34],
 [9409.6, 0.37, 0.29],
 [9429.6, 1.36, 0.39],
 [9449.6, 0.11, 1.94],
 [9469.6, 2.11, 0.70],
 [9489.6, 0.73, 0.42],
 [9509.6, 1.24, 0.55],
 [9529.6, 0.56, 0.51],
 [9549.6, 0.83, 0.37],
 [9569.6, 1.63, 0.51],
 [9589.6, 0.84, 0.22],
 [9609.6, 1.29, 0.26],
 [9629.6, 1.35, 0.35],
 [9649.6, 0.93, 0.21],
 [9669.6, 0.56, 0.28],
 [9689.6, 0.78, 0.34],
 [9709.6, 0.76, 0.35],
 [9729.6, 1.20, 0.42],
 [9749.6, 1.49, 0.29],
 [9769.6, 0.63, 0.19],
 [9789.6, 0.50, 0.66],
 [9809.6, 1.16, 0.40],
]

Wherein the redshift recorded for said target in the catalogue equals 1.090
